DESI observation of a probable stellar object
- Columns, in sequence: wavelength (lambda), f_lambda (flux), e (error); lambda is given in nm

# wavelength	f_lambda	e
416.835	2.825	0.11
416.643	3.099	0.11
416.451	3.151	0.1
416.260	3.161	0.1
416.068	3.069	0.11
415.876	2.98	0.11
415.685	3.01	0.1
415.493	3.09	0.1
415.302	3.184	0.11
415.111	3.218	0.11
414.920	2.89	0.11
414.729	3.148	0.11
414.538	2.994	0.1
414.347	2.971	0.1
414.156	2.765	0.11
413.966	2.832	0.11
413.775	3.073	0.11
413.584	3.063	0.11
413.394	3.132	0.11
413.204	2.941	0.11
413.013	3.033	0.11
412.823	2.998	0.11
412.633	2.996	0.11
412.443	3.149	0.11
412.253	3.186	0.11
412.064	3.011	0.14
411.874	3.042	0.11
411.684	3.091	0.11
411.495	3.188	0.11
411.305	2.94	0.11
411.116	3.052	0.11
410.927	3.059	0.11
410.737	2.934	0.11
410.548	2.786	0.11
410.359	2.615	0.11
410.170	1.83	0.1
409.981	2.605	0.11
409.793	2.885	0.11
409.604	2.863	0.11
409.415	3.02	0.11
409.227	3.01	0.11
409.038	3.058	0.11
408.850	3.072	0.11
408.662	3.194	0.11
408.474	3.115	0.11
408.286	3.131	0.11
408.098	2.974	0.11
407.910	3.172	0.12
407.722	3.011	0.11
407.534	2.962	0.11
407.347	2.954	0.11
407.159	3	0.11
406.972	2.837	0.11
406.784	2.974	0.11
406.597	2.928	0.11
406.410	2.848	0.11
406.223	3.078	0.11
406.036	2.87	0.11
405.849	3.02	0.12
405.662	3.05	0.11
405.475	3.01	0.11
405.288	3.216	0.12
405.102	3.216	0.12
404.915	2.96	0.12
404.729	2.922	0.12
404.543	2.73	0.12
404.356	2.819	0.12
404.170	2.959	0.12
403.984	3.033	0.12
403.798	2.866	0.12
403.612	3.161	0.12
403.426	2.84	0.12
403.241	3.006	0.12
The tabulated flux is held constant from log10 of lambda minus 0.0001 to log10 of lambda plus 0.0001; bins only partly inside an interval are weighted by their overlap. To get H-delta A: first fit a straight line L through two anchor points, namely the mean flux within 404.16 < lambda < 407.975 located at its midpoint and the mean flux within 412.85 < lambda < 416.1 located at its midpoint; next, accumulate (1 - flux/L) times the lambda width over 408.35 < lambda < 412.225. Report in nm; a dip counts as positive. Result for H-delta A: 0.10 nm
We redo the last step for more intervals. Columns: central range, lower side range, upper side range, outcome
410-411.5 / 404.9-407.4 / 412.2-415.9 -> 0.124 nm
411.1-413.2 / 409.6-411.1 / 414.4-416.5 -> -0.164 nm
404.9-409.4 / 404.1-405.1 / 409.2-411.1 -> -0.298 nm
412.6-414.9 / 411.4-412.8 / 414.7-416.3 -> 0.069 nm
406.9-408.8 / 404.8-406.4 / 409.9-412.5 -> -0.038 nm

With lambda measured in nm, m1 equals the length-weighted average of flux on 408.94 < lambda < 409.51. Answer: 3.03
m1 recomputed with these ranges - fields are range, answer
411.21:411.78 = 3.07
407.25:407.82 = 2.98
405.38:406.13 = 2.99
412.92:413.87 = 3.05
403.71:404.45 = 2.92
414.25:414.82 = 3.03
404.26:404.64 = 2.78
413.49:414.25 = 2.93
